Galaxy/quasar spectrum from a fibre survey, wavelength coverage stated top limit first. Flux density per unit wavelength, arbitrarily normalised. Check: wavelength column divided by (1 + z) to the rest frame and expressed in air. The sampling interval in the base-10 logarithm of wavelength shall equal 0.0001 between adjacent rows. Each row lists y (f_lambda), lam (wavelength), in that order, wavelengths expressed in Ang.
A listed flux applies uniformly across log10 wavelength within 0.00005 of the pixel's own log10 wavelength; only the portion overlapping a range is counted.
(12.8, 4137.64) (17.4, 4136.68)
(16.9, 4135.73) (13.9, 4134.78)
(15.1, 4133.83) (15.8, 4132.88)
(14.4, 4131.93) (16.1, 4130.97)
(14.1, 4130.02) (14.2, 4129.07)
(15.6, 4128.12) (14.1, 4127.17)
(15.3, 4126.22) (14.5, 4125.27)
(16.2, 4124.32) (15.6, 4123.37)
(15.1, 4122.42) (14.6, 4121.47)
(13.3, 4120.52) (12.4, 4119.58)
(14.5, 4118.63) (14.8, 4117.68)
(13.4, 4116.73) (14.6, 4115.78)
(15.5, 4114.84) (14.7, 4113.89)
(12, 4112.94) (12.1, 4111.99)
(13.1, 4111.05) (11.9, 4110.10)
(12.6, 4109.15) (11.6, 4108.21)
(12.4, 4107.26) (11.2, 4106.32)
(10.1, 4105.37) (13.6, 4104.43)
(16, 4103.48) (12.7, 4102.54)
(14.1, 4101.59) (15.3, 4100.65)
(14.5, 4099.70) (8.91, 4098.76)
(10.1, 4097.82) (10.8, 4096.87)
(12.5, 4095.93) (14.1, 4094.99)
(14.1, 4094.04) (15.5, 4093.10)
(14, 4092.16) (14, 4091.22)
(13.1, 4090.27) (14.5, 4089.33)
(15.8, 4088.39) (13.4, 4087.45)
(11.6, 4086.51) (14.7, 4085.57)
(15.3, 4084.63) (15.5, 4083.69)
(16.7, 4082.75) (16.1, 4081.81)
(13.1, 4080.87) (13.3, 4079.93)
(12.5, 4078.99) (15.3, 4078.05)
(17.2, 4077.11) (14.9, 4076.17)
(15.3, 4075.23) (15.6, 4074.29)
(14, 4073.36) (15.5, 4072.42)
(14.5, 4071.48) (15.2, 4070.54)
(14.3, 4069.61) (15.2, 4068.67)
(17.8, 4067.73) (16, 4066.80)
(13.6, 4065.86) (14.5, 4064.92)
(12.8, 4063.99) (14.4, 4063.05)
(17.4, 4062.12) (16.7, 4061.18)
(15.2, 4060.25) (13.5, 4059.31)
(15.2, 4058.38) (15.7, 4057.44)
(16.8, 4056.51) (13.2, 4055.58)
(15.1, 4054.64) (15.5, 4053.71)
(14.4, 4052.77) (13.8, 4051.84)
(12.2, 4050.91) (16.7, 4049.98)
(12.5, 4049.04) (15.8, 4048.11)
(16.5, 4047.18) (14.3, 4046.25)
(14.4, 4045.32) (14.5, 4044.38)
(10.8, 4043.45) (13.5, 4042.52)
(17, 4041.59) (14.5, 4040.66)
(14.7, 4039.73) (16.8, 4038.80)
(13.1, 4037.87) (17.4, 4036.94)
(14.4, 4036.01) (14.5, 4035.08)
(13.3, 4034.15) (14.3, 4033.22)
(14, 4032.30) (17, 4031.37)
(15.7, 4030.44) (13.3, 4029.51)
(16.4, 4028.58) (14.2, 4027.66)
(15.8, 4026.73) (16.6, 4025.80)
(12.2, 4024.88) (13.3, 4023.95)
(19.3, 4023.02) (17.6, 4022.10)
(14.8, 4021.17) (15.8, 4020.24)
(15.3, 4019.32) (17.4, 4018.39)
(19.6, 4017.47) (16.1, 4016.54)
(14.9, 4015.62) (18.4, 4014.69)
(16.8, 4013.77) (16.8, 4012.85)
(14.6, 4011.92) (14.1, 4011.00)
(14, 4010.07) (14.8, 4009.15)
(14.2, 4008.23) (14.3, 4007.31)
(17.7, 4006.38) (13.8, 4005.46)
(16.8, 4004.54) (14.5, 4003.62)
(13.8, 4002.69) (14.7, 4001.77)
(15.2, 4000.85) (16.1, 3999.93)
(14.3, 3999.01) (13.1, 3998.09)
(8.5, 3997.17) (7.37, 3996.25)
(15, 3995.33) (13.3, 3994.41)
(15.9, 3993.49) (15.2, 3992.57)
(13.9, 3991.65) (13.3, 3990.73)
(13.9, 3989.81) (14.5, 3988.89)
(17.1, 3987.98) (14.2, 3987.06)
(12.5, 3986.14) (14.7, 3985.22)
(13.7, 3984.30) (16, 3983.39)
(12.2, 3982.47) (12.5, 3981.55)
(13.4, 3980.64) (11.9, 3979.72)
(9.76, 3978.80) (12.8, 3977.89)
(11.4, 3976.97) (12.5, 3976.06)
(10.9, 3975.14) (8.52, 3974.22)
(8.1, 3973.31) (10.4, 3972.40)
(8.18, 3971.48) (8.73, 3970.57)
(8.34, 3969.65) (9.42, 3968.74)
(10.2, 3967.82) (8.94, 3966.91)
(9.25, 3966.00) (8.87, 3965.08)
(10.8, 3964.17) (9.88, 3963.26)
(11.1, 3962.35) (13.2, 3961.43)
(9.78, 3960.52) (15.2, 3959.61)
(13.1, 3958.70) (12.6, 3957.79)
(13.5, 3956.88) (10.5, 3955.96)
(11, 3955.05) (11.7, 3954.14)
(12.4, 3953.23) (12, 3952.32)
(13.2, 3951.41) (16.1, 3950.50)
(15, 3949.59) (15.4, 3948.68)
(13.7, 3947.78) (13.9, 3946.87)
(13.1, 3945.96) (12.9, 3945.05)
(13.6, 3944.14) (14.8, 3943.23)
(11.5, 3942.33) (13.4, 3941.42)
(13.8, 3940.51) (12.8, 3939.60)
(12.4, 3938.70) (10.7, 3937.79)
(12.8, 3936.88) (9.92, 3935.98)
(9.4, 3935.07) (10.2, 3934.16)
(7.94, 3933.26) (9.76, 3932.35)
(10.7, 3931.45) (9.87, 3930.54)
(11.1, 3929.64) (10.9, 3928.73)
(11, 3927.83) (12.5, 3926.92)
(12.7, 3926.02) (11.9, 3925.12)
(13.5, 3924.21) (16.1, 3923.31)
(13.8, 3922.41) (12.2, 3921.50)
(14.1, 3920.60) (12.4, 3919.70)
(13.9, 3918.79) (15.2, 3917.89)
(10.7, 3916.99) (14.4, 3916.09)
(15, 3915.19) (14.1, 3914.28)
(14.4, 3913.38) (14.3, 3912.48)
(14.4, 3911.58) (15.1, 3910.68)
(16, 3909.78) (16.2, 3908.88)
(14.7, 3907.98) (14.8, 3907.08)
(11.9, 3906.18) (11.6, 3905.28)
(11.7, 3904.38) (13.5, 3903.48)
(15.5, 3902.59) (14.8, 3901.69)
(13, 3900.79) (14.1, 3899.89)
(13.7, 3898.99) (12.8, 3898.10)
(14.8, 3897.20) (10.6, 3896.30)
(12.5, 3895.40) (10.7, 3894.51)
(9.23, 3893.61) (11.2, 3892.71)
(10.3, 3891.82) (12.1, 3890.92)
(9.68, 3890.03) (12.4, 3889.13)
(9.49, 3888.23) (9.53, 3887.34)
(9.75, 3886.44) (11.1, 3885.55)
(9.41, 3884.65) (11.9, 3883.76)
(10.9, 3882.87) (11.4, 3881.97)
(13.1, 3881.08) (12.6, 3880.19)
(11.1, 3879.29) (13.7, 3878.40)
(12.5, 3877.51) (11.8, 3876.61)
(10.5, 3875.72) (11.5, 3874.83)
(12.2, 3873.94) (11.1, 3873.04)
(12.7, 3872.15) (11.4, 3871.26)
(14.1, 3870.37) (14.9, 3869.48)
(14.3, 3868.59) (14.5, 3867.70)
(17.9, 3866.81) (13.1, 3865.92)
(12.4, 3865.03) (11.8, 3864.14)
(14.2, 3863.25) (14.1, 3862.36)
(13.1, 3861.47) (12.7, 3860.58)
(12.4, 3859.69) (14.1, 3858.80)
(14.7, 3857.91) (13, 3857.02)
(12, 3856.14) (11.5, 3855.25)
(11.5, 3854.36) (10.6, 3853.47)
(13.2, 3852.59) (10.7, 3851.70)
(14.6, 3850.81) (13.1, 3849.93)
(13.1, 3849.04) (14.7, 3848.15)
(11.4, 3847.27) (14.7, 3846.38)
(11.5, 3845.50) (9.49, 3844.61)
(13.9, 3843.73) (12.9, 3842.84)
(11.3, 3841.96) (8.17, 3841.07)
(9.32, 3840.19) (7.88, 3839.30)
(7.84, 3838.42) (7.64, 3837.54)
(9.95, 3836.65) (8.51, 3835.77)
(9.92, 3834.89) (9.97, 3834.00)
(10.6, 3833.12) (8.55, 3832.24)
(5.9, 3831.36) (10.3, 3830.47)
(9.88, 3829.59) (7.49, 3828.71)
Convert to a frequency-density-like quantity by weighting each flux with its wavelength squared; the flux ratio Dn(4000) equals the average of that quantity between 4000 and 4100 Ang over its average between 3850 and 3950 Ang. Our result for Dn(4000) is 1.27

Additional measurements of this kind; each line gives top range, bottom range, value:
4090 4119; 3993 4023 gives 0.92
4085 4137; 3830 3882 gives 1.32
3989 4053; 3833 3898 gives 1.36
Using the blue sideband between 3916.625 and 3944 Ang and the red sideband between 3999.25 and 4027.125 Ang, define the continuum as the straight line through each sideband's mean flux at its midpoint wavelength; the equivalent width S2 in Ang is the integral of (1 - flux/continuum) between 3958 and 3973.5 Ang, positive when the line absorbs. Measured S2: 3.8 Ang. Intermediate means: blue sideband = 12.1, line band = 10.3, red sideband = 15.6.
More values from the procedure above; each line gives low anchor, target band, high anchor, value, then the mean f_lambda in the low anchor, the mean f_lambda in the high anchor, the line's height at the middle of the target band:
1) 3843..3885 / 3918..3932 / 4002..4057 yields 1.12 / 12.7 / 15.1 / 13.6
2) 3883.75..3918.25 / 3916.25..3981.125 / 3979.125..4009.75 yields 7.58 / 12.7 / 14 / 13.4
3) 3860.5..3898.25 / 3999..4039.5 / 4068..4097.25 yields -4.97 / 12.1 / 14.5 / 13.7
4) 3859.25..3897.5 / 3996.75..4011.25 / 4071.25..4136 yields -1.33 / 12.1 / 14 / 13.2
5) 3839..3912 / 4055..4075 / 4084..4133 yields -2.38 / 12.5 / 13.7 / 13.5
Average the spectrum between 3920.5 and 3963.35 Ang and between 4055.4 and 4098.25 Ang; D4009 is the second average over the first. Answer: 1.18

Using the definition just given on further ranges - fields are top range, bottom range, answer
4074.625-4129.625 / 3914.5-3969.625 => 1.14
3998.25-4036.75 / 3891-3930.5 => 1.17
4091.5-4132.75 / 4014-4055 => 0.90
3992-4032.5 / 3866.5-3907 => 1.23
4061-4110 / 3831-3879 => 1.18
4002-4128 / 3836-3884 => 1.19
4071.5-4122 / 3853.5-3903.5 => 1.11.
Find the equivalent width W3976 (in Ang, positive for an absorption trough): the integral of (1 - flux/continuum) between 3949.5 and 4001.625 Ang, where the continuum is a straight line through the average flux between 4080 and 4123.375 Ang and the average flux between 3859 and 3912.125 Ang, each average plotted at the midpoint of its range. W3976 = 3.3 Ang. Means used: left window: 12.6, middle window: 12.2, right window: 13.6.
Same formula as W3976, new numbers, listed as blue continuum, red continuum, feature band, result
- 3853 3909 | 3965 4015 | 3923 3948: 1.44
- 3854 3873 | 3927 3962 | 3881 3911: 1.27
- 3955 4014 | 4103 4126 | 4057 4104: -3.79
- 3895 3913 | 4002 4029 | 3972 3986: 2.90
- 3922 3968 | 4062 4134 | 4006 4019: -2.99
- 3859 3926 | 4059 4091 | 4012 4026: -2.02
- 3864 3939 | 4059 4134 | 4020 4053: -2.94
